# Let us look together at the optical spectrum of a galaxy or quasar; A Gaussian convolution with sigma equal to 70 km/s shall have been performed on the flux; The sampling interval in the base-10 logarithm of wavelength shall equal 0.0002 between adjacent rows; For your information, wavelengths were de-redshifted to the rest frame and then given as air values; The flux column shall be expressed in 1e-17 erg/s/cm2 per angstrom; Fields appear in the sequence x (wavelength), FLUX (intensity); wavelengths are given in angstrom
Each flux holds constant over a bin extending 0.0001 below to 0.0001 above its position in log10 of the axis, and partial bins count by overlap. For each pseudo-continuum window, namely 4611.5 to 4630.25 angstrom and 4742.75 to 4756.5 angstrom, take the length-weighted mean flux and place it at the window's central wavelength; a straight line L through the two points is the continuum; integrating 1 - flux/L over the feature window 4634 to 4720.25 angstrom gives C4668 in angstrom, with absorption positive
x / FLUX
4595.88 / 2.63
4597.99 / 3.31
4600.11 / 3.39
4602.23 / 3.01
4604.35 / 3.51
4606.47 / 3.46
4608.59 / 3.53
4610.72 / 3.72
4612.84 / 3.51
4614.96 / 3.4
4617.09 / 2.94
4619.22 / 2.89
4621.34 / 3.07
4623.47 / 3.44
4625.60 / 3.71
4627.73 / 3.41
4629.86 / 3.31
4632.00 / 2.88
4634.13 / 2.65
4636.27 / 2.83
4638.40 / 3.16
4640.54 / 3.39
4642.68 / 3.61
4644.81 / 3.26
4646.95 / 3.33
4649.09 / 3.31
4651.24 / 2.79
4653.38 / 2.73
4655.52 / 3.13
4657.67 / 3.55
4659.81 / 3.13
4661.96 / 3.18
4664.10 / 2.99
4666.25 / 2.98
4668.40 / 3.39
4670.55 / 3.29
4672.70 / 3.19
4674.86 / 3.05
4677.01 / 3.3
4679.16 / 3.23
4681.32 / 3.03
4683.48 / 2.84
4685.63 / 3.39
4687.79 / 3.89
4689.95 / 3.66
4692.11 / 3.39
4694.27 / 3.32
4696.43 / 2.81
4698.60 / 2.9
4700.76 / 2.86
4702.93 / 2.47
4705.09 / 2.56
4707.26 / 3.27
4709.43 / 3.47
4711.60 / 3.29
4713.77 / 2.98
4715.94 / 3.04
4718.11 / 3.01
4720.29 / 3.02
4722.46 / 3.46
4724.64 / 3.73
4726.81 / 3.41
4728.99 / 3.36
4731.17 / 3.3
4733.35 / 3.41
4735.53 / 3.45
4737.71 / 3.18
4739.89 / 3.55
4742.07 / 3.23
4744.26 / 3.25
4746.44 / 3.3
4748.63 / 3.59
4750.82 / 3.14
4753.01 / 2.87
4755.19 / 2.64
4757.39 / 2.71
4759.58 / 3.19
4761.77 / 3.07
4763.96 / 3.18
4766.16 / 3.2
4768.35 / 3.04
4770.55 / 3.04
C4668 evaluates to 2.2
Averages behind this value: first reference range 3.31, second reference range 3.13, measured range 3.14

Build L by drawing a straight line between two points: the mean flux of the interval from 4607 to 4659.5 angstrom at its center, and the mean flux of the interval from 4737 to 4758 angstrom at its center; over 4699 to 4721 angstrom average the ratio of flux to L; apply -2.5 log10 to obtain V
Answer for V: 0.07 mag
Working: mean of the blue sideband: 3.23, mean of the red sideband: 3.15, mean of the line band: 2.99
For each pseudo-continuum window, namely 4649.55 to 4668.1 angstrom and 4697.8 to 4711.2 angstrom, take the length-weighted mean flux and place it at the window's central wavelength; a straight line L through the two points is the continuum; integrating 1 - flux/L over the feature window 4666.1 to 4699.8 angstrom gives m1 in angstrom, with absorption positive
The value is -2.5 angstrom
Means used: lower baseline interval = 3.08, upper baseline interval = 2.94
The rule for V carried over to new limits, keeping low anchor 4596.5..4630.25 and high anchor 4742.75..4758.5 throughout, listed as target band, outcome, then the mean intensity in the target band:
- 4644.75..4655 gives 0.070 mag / 3.07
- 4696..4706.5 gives 0.162 mag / 2.73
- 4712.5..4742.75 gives -0.060 mag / 3.3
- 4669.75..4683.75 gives 0.025 mag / 3.15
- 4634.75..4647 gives 0.017 mag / 3.24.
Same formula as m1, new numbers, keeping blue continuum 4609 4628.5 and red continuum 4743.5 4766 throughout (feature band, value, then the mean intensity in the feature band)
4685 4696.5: -0.9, 3.46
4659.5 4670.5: 0.4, 3.15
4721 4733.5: -1.1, 3.43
